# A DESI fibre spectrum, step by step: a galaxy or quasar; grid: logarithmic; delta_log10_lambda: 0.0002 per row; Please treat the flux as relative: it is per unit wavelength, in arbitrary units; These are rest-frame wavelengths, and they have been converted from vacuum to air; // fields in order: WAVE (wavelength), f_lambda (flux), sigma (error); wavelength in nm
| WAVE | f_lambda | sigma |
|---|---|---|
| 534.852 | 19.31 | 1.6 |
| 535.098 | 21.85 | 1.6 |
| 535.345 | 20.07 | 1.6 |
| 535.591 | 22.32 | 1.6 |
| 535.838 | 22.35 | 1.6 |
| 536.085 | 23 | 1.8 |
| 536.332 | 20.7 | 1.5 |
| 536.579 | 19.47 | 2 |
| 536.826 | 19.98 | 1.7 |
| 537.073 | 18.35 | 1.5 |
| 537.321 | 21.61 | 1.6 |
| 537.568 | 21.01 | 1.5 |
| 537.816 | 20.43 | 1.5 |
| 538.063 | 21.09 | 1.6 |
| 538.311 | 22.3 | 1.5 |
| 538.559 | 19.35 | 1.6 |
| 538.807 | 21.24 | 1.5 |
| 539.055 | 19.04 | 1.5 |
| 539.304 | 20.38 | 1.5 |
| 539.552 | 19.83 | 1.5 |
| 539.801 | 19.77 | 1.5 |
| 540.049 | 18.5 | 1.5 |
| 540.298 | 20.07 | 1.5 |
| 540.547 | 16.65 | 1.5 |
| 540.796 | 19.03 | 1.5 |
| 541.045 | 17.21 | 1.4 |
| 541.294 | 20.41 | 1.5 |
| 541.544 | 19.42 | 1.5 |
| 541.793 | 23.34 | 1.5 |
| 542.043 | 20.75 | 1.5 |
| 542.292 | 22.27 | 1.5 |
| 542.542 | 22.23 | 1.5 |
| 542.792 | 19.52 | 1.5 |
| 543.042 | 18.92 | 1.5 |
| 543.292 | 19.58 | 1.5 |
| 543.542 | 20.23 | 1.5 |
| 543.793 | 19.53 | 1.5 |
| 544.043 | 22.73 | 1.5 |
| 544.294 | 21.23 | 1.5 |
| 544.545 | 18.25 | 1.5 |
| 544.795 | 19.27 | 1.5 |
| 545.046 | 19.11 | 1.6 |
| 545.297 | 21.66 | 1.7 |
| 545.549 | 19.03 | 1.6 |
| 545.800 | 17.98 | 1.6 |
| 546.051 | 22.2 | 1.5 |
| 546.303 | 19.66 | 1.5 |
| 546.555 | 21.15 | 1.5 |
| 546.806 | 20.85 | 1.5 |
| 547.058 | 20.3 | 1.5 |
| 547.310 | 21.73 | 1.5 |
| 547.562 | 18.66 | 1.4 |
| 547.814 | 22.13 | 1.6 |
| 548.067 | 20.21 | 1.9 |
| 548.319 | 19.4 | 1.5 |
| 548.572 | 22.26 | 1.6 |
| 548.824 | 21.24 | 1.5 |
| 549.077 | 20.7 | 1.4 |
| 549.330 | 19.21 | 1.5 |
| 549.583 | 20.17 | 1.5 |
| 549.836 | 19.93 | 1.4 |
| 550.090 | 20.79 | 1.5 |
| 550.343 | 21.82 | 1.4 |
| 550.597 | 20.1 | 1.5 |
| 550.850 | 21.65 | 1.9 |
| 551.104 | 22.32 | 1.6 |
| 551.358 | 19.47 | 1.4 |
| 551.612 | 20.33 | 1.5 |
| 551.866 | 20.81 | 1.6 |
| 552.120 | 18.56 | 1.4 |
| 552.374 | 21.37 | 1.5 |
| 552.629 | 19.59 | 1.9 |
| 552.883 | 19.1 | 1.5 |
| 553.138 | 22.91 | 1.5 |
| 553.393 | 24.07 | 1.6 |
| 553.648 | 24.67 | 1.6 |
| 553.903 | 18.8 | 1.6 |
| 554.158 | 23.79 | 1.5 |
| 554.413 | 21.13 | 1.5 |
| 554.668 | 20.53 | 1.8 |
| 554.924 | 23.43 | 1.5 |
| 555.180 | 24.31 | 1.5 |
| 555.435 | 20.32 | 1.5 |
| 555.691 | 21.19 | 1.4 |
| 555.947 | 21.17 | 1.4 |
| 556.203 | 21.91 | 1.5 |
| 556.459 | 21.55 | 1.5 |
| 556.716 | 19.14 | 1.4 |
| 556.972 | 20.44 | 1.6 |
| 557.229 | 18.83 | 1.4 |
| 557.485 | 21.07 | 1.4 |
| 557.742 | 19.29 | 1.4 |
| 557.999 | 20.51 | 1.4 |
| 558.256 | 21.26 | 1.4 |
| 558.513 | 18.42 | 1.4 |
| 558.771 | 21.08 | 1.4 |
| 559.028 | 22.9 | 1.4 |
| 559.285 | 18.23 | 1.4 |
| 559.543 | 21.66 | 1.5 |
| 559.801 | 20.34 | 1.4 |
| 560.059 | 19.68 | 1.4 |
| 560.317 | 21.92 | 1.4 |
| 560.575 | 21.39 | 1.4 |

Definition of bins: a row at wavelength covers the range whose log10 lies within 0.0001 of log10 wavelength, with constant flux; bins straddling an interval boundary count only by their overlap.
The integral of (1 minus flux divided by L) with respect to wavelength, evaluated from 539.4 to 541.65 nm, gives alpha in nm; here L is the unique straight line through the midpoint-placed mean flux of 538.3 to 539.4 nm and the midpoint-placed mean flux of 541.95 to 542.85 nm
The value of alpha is 0.19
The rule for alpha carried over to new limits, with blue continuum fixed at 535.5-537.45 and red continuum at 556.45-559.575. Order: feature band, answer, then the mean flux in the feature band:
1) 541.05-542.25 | 0.00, 20.7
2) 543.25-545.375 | 0.05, 20.2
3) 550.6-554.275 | -0.14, 21.2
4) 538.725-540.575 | 0.12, 19.5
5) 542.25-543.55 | 0.02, 20.4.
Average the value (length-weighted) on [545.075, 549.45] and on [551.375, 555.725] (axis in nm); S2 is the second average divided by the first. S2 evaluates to 1.0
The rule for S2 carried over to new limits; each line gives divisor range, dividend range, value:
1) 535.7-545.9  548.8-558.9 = 1.04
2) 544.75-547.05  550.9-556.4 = 1.06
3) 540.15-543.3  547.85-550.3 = 1.03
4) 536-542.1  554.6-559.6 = 1.04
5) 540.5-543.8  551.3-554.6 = 1.06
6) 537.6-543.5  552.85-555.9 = 1.10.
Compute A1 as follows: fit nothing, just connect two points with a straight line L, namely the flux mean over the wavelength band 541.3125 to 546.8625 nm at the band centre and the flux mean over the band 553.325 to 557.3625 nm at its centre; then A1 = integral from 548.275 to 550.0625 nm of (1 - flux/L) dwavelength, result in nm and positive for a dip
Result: 0.037 nm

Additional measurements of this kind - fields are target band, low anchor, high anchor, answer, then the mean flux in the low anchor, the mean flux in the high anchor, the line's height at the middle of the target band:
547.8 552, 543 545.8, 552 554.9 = 0.023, 19.9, 21.4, 20.8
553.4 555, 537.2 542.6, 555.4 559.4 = -0.136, 20.2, 20.5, 20.4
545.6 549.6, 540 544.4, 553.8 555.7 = 0.067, 20.1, 21.8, 20.8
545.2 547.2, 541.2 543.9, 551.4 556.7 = 0.047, 20.6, 21.4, 20.8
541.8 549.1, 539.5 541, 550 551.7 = -0.229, 18.8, 20.9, 19.9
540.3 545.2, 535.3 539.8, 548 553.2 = 0.150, 20.7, 20.5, 20.6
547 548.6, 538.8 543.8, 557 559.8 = -0.043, 19.9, 20.3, 20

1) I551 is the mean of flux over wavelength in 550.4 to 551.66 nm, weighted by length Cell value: 20.9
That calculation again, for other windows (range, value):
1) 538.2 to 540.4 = 20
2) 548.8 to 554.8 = 21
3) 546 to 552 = 20.7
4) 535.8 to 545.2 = 20.2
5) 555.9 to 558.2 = 20.4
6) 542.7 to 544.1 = 20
